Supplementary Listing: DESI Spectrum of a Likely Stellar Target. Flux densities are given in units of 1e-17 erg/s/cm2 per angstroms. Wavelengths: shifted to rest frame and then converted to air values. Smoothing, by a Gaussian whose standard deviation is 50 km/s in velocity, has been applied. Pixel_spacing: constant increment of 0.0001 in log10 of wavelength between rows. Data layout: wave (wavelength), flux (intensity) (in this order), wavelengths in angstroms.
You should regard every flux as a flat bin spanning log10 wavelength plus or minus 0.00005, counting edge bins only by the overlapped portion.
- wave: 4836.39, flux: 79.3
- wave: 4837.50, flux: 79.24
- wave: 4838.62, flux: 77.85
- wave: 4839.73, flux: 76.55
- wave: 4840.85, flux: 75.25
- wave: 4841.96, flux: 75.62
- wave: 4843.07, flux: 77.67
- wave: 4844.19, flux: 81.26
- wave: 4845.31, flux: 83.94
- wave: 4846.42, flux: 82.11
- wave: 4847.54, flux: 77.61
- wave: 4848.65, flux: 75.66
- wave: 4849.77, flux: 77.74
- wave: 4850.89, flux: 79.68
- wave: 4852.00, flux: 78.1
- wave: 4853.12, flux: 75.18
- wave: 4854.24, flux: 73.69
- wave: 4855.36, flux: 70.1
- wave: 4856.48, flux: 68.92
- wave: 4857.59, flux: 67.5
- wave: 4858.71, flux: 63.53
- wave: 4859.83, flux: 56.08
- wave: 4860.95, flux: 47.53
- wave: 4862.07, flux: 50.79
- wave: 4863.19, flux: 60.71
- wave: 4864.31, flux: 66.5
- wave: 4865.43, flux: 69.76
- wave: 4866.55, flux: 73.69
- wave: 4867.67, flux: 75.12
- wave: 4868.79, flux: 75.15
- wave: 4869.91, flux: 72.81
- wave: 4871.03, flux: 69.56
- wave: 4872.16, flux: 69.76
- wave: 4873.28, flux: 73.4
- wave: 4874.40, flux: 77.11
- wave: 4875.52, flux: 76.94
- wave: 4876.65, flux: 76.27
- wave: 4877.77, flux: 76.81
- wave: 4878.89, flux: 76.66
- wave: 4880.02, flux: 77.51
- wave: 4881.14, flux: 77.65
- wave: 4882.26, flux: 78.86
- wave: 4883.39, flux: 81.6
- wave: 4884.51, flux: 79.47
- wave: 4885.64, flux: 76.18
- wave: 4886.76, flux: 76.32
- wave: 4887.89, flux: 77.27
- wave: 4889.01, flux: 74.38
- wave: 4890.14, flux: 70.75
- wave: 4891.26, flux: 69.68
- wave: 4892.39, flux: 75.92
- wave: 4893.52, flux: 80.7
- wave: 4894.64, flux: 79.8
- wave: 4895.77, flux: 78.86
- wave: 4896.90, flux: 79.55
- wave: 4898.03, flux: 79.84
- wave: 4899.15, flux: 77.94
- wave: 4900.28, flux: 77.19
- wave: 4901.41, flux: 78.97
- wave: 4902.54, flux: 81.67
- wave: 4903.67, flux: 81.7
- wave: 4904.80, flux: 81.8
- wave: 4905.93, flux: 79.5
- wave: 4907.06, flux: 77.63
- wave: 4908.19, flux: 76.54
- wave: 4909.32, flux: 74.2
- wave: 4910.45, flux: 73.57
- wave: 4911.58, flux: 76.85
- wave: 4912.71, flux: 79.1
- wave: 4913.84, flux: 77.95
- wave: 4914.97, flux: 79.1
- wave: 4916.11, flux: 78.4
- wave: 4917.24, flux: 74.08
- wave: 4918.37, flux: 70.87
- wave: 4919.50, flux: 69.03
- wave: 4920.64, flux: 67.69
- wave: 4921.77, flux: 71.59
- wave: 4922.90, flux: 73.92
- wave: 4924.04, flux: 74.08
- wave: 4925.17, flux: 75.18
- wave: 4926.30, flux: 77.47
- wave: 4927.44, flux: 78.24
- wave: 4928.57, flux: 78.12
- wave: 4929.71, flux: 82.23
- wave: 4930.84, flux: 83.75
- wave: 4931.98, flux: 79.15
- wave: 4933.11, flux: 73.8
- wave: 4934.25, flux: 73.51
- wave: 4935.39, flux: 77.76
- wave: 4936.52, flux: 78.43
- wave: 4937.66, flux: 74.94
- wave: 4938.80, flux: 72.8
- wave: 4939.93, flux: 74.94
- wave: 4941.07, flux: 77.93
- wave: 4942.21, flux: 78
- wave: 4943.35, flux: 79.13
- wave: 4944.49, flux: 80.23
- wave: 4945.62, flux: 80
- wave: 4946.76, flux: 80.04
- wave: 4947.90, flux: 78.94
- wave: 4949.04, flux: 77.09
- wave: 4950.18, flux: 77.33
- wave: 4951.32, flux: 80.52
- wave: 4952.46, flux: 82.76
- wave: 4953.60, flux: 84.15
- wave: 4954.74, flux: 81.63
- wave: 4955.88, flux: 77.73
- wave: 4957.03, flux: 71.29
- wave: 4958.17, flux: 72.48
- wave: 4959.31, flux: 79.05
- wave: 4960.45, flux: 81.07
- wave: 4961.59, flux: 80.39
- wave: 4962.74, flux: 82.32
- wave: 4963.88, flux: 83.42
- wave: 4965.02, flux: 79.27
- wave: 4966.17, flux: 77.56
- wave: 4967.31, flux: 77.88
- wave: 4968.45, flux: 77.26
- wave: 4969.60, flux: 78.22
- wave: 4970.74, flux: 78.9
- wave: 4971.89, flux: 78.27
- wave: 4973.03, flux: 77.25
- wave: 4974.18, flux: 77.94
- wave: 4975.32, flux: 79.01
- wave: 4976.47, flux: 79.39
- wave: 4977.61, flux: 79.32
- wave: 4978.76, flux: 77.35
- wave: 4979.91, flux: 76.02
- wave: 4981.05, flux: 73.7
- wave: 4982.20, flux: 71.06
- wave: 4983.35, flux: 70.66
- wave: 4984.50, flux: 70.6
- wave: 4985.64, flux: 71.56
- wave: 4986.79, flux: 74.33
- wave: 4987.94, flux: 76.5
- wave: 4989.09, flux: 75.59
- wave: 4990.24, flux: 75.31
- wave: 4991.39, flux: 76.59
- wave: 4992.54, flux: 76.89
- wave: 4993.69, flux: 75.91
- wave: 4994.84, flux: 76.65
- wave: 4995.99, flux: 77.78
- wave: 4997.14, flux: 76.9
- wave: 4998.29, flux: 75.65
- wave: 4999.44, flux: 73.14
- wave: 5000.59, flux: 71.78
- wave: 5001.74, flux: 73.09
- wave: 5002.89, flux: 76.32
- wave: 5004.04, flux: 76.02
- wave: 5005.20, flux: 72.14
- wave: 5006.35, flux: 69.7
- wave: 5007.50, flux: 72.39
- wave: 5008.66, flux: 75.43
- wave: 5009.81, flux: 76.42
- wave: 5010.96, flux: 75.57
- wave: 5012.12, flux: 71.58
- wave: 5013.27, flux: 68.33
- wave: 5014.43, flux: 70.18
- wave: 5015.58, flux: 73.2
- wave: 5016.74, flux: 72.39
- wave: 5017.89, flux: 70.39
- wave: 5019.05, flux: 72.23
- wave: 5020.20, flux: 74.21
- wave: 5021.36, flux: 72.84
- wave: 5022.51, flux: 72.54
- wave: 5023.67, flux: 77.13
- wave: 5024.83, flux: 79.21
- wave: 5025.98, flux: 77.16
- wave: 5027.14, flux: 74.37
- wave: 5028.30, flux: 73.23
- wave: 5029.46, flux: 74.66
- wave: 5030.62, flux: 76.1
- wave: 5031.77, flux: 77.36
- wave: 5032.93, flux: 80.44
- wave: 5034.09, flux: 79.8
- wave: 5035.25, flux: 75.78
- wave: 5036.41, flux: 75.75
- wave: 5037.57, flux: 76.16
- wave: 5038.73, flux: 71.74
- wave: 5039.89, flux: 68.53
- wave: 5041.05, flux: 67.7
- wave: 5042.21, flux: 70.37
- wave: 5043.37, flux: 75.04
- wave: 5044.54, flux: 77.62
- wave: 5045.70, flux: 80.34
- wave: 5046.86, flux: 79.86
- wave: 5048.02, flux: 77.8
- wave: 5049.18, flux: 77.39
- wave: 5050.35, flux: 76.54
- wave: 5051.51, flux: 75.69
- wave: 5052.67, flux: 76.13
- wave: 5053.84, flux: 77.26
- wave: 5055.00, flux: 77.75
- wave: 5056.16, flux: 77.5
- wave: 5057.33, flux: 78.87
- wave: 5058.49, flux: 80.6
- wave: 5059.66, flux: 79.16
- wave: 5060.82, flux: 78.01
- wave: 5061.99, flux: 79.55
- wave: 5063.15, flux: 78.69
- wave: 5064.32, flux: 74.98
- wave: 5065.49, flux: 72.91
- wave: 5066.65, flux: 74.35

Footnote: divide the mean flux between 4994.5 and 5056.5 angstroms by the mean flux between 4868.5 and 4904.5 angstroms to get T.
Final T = 0.97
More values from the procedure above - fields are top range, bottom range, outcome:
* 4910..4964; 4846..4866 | 1.12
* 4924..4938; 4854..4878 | 1.13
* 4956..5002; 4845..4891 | 1.05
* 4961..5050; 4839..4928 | 1.01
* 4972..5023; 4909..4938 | 0.98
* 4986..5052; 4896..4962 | 0.97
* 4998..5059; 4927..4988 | 0.96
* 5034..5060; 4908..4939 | 1.00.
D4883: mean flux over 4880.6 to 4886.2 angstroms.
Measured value 78.8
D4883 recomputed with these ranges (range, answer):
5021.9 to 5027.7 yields 76.1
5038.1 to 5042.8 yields 69.7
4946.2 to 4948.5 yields 79.4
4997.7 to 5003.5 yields 74.1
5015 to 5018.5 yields 72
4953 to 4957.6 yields 78.6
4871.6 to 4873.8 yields 71.6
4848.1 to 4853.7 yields 77.2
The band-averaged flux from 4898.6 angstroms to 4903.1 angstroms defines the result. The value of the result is 78.9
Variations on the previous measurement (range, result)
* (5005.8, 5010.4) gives 73.6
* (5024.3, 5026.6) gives 78.3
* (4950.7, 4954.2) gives 82.4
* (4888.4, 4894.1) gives 74.4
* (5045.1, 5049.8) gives 78.8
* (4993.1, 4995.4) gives 76.3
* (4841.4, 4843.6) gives 77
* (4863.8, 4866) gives 68.2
